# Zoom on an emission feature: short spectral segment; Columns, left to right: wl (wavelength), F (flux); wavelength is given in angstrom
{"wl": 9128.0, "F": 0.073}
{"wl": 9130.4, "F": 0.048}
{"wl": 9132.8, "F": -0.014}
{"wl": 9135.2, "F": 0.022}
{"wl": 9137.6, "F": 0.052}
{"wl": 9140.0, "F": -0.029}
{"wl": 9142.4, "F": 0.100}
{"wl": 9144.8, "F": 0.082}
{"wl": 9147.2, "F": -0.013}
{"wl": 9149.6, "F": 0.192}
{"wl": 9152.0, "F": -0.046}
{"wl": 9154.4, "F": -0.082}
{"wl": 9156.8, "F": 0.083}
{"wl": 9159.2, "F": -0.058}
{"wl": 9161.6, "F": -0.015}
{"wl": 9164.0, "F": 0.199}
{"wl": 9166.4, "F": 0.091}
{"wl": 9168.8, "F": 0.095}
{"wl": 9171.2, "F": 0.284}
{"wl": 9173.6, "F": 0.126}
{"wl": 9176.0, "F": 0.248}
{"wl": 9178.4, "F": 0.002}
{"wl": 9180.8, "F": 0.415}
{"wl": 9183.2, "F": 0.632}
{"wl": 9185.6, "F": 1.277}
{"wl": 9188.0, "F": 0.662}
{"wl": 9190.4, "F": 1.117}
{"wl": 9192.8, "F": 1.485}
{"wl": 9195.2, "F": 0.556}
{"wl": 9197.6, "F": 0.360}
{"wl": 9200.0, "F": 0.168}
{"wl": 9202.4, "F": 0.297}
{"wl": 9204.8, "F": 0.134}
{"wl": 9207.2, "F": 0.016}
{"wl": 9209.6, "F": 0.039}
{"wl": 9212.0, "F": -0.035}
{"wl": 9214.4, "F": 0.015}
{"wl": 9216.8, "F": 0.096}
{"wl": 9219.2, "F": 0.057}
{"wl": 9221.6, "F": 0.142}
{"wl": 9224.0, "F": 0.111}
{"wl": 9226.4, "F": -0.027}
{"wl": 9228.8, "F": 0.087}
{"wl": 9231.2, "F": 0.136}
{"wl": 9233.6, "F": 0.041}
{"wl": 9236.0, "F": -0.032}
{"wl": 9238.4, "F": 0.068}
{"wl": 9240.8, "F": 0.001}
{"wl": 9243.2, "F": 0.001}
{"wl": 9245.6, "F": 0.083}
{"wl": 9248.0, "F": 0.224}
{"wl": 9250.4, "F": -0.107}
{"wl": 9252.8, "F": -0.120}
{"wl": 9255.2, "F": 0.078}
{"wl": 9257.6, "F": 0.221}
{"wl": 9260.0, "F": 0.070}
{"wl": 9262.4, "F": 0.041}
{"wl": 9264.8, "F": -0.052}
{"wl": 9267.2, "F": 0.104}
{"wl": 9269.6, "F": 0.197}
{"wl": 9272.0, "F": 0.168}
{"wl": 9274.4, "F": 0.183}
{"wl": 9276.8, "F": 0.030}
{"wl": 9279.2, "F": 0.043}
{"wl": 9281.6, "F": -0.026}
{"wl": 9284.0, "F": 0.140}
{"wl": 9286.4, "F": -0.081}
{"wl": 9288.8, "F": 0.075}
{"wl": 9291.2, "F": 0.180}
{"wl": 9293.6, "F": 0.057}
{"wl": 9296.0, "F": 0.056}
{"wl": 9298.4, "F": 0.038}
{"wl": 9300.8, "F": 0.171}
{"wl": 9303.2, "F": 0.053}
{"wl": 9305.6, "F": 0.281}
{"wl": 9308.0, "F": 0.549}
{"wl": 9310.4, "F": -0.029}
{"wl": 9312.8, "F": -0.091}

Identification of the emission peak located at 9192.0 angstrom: [O II]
